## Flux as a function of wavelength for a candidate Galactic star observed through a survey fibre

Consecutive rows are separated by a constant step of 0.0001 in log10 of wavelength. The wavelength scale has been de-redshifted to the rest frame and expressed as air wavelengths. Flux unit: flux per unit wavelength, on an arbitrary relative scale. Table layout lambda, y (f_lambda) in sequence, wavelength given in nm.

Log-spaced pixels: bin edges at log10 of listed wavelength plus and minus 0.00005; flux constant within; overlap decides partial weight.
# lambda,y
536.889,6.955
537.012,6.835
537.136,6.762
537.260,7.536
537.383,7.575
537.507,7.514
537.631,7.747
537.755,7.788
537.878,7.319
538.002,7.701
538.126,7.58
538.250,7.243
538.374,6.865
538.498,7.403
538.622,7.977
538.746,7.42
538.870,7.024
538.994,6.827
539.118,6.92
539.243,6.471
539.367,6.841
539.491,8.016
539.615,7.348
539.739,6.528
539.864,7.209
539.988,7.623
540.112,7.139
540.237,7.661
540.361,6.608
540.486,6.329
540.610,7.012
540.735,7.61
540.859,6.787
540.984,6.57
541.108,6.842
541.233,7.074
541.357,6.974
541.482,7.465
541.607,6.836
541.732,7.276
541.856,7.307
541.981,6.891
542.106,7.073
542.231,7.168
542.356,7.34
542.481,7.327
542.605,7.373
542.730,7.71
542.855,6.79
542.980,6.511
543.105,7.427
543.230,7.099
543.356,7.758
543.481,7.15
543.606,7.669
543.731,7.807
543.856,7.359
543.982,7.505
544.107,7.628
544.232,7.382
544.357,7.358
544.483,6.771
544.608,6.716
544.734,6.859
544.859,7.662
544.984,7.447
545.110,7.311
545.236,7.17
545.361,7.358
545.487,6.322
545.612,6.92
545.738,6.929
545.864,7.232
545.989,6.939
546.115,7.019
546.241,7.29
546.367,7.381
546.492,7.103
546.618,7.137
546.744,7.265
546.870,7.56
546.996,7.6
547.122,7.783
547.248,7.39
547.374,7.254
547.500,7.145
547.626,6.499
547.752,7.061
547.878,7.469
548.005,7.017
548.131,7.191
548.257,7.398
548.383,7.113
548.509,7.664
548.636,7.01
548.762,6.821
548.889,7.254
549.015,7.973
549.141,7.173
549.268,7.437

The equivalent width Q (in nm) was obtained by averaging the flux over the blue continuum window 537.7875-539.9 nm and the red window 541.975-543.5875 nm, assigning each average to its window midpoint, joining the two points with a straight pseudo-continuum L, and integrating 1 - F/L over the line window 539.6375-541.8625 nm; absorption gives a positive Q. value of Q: 0.055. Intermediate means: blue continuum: 7.23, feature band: 7.05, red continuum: 7.22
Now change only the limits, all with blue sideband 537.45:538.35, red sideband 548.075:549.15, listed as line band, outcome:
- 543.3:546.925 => 0.066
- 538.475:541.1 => 0.136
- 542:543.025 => 0.037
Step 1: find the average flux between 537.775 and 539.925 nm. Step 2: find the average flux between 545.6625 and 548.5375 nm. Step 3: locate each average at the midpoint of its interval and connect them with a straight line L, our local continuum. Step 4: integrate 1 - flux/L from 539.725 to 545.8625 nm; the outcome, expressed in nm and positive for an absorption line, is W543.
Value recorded 0.06 nm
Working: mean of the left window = 7.23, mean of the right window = 7.23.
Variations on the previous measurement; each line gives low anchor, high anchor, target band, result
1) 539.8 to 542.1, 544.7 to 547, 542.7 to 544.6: -0.05 nm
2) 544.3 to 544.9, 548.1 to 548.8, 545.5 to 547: -0.01 nm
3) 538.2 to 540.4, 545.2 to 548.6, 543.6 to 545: -0.03 nm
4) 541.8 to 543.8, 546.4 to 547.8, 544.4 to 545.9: 0.04 nm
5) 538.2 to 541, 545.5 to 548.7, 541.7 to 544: -0.04 nm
